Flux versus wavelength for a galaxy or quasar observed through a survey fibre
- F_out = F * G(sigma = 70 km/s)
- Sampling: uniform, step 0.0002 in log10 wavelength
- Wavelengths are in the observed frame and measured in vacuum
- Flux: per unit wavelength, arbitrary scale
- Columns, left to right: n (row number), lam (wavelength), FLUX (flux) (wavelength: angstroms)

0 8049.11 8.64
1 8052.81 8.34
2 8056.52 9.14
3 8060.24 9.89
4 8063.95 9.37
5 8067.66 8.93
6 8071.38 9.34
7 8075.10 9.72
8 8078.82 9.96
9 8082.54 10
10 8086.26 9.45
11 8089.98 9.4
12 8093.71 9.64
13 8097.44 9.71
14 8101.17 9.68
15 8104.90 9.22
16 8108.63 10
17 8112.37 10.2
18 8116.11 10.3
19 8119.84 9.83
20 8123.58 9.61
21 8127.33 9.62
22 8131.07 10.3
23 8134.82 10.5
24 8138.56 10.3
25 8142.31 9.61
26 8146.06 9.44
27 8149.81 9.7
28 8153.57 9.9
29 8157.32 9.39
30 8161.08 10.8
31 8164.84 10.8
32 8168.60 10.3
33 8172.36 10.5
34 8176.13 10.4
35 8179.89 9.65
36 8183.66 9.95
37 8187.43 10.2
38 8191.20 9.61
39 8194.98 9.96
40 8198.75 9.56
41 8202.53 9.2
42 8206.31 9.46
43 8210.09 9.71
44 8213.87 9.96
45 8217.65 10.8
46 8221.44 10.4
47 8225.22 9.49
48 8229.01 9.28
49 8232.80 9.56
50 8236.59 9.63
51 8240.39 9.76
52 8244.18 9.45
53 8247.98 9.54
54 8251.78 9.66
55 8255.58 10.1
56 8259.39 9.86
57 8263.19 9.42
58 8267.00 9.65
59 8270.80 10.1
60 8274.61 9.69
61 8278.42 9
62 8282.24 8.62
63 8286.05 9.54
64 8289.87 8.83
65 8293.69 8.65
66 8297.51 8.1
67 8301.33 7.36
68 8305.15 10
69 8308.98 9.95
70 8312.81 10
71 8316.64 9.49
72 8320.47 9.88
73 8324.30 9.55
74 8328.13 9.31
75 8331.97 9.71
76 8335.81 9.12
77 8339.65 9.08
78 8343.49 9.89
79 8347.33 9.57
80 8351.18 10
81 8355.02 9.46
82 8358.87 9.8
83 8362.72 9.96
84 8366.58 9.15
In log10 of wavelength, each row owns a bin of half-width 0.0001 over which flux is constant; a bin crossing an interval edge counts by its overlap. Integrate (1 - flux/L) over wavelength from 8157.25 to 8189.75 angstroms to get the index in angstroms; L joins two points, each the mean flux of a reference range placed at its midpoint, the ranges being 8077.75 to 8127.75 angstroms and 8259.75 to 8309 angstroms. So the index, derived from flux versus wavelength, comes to -2.5 angstroms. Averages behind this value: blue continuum 9.76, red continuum 9.14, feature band 10.3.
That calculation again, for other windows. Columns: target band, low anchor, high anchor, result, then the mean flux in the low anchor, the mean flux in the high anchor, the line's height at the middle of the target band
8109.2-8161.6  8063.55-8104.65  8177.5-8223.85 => -1.3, 9.56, 9.87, 9.7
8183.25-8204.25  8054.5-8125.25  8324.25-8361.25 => -0.3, 9.65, 9.56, 9.61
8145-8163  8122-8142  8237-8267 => 0.2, 10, 9.68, 9.97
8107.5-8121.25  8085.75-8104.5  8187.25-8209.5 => -0.8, 9.56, 9.62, 9.57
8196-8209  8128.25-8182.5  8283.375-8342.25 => 0.5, 10.1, 9.24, 9.84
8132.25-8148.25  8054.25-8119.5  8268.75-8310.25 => -0.8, 9.64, 9.07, 9.49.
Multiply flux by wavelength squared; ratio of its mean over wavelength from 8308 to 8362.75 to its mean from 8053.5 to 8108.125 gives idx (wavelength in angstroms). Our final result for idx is 1.08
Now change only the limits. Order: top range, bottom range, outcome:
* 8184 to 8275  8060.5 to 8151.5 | 1.03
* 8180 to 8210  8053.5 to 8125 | 1.03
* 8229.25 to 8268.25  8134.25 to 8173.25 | 0.98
